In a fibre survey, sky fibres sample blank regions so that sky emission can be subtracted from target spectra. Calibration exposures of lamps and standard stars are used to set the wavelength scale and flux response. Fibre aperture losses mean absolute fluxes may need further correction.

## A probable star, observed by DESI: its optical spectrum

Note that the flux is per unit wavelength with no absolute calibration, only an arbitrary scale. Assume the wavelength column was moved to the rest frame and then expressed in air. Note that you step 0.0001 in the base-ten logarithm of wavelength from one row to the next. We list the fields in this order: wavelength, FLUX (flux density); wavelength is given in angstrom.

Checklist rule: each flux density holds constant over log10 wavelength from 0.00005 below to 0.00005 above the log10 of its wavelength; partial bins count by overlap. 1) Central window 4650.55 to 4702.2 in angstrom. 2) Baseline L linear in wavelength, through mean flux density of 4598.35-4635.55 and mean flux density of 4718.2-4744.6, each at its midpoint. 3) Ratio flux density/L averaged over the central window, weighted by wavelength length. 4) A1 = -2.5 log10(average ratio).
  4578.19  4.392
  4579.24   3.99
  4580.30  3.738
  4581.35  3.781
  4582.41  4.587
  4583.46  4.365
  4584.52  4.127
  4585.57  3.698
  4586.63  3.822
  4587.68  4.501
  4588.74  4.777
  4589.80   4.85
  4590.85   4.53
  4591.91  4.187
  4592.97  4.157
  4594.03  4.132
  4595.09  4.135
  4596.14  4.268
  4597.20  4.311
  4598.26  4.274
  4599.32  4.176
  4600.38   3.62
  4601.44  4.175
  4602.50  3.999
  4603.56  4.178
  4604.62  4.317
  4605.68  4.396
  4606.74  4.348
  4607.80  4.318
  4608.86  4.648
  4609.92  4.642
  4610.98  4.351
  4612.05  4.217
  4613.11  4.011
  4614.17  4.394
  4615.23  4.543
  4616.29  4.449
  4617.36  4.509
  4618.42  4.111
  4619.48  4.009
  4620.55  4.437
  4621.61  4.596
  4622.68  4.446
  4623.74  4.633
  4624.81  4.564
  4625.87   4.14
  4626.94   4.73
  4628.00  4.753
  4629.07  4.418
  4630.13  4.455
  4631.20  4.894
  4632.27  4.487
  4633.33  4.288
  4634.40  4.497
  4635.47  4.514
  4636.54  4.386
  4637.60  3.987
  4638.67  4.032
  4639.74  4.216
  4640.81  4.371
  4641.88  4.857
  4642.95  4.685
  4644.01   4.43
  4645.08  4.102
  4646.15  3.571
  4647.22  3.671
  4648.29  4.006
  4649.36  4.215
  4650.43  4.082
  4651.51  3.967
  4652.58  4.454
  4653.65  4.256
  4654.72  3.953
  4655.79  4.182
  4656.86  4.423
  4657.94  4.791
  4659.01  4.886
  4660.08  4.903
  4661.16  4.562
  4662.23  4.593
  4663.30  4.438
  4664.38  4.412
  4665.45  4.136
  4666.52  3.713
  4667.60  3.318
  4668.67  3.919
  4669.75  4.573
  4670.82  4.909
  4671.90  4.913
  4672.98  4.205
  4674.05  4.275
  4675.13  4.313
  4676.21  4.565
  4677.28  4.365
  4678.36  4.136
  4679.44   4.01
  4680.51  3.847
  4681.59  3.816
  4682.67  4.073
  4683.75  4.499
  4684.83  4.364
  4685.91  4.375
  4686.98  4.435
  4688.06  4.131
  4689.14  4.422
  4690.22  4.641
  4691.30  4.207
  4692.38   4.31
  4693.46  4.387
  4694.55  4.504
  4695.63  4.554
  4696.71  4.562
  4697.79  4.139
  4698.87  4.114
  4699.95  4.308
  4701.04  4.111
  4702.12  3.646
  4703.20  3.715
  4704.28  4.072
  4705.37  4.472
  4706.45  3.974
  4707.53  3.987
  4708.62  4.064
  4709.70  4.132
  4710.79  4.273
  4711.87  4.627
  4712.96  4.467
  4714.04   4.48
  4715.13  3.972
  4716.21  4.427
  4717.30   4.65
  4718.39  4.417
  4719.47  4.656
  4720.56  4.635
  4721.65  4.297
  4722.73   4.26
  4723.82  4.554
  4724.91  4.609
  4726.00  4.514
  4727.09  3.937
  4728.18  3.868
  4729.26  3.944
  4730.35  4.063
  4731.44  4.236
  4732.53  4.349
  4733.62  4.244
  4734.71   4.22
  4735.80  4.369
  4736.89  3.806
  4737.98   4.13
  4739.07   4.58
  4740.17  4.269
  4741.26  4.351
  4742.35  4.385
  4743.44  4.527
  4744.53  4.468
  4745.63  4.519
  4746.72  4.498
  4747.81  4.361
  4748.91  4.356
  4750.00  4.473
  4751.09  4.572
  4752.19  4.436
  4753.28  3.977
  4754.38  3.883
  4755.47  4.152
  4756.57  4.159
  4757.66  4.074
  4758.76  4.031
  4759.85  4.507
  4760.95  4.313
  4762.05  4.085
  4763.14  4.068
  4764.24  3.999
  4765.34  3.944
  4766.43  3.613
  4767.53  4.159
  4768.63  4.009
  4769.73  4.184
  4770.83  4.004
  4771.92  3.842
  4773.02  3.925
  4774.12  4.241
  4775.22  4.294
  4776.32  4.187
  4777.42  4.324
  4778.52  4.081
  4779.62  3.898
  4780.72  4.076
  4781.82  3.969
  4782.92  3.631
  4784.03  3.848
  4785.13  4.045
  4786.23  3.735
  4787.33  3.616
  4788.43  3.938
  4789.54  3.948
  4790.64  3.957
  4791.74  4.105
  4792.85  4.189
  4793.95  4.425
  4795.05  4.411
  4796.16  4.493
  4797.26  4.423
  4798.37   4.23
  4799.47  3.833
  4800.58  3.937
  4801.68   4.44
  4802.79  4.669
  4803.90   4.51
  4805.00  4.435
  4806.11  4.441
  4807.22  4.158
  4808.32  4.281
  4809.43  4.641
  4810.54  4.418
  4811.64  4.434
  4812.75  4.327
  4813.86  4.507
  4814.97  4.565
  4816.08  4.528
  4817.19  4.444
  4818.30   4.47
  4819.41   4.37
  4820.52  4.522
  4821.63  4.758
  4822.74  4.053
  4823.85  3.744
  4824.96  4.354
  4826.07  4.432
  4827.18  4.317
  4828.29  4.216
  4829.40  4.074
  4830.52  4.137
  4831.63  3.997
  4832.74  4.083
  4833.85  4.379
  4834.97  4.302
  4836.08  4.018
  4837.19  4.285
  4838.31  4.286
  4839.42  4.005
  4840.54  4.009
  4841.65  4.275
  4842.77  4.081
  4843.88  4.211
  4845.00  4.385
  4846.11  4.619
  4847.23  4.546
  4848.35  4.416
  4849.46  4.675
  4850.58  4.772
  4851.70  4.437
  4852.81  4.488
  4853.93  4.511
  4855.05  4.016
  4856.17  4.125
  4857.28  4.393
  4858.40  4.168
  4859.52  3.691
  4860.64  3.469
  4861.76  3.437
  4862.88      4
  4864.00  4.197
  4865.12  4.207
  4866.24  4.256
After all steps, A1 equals 0.008 mag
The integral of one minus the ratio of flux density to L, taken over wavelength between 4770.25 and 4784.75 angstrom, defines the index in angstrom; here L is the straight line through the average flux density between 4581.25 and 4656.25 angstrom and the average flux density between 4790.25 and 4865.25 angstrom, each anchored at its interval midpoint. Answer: 0.9 angstrom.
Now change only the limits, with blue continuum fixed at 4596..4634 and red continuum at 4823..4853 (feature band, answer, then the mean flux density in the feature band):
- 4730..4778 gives 1.1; 4.21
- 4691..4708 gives 0.5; 4.19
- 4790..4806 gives 0.0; 4.29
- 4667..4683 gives 0.5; 4.21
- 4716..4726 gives -0.4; 4.5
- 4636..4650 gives 0.5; 4.2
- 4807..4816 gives -0.3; 4.43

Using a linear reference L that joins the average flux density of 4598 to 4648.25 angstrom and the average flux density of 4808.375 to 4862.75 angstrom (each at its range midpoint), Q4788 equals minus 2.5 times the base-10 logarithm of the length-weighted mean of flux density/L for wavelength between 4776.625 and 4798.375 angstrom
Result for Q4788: 0.06 mag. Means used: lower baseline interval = 4.33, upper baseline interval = 4.28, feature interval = 4.06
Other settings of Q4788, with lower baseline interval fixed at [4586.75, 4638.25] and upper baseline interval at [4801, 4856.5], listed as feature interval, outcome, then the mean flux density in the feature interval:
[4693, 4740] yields 0.023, 4.26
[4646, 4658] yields 0.062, 4.12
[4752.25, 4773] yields 0.074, 4.06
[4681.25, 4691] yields 0.011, 4.31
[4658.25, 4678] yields -0.008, 4.39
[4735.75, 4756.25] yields 0.009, 4.32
